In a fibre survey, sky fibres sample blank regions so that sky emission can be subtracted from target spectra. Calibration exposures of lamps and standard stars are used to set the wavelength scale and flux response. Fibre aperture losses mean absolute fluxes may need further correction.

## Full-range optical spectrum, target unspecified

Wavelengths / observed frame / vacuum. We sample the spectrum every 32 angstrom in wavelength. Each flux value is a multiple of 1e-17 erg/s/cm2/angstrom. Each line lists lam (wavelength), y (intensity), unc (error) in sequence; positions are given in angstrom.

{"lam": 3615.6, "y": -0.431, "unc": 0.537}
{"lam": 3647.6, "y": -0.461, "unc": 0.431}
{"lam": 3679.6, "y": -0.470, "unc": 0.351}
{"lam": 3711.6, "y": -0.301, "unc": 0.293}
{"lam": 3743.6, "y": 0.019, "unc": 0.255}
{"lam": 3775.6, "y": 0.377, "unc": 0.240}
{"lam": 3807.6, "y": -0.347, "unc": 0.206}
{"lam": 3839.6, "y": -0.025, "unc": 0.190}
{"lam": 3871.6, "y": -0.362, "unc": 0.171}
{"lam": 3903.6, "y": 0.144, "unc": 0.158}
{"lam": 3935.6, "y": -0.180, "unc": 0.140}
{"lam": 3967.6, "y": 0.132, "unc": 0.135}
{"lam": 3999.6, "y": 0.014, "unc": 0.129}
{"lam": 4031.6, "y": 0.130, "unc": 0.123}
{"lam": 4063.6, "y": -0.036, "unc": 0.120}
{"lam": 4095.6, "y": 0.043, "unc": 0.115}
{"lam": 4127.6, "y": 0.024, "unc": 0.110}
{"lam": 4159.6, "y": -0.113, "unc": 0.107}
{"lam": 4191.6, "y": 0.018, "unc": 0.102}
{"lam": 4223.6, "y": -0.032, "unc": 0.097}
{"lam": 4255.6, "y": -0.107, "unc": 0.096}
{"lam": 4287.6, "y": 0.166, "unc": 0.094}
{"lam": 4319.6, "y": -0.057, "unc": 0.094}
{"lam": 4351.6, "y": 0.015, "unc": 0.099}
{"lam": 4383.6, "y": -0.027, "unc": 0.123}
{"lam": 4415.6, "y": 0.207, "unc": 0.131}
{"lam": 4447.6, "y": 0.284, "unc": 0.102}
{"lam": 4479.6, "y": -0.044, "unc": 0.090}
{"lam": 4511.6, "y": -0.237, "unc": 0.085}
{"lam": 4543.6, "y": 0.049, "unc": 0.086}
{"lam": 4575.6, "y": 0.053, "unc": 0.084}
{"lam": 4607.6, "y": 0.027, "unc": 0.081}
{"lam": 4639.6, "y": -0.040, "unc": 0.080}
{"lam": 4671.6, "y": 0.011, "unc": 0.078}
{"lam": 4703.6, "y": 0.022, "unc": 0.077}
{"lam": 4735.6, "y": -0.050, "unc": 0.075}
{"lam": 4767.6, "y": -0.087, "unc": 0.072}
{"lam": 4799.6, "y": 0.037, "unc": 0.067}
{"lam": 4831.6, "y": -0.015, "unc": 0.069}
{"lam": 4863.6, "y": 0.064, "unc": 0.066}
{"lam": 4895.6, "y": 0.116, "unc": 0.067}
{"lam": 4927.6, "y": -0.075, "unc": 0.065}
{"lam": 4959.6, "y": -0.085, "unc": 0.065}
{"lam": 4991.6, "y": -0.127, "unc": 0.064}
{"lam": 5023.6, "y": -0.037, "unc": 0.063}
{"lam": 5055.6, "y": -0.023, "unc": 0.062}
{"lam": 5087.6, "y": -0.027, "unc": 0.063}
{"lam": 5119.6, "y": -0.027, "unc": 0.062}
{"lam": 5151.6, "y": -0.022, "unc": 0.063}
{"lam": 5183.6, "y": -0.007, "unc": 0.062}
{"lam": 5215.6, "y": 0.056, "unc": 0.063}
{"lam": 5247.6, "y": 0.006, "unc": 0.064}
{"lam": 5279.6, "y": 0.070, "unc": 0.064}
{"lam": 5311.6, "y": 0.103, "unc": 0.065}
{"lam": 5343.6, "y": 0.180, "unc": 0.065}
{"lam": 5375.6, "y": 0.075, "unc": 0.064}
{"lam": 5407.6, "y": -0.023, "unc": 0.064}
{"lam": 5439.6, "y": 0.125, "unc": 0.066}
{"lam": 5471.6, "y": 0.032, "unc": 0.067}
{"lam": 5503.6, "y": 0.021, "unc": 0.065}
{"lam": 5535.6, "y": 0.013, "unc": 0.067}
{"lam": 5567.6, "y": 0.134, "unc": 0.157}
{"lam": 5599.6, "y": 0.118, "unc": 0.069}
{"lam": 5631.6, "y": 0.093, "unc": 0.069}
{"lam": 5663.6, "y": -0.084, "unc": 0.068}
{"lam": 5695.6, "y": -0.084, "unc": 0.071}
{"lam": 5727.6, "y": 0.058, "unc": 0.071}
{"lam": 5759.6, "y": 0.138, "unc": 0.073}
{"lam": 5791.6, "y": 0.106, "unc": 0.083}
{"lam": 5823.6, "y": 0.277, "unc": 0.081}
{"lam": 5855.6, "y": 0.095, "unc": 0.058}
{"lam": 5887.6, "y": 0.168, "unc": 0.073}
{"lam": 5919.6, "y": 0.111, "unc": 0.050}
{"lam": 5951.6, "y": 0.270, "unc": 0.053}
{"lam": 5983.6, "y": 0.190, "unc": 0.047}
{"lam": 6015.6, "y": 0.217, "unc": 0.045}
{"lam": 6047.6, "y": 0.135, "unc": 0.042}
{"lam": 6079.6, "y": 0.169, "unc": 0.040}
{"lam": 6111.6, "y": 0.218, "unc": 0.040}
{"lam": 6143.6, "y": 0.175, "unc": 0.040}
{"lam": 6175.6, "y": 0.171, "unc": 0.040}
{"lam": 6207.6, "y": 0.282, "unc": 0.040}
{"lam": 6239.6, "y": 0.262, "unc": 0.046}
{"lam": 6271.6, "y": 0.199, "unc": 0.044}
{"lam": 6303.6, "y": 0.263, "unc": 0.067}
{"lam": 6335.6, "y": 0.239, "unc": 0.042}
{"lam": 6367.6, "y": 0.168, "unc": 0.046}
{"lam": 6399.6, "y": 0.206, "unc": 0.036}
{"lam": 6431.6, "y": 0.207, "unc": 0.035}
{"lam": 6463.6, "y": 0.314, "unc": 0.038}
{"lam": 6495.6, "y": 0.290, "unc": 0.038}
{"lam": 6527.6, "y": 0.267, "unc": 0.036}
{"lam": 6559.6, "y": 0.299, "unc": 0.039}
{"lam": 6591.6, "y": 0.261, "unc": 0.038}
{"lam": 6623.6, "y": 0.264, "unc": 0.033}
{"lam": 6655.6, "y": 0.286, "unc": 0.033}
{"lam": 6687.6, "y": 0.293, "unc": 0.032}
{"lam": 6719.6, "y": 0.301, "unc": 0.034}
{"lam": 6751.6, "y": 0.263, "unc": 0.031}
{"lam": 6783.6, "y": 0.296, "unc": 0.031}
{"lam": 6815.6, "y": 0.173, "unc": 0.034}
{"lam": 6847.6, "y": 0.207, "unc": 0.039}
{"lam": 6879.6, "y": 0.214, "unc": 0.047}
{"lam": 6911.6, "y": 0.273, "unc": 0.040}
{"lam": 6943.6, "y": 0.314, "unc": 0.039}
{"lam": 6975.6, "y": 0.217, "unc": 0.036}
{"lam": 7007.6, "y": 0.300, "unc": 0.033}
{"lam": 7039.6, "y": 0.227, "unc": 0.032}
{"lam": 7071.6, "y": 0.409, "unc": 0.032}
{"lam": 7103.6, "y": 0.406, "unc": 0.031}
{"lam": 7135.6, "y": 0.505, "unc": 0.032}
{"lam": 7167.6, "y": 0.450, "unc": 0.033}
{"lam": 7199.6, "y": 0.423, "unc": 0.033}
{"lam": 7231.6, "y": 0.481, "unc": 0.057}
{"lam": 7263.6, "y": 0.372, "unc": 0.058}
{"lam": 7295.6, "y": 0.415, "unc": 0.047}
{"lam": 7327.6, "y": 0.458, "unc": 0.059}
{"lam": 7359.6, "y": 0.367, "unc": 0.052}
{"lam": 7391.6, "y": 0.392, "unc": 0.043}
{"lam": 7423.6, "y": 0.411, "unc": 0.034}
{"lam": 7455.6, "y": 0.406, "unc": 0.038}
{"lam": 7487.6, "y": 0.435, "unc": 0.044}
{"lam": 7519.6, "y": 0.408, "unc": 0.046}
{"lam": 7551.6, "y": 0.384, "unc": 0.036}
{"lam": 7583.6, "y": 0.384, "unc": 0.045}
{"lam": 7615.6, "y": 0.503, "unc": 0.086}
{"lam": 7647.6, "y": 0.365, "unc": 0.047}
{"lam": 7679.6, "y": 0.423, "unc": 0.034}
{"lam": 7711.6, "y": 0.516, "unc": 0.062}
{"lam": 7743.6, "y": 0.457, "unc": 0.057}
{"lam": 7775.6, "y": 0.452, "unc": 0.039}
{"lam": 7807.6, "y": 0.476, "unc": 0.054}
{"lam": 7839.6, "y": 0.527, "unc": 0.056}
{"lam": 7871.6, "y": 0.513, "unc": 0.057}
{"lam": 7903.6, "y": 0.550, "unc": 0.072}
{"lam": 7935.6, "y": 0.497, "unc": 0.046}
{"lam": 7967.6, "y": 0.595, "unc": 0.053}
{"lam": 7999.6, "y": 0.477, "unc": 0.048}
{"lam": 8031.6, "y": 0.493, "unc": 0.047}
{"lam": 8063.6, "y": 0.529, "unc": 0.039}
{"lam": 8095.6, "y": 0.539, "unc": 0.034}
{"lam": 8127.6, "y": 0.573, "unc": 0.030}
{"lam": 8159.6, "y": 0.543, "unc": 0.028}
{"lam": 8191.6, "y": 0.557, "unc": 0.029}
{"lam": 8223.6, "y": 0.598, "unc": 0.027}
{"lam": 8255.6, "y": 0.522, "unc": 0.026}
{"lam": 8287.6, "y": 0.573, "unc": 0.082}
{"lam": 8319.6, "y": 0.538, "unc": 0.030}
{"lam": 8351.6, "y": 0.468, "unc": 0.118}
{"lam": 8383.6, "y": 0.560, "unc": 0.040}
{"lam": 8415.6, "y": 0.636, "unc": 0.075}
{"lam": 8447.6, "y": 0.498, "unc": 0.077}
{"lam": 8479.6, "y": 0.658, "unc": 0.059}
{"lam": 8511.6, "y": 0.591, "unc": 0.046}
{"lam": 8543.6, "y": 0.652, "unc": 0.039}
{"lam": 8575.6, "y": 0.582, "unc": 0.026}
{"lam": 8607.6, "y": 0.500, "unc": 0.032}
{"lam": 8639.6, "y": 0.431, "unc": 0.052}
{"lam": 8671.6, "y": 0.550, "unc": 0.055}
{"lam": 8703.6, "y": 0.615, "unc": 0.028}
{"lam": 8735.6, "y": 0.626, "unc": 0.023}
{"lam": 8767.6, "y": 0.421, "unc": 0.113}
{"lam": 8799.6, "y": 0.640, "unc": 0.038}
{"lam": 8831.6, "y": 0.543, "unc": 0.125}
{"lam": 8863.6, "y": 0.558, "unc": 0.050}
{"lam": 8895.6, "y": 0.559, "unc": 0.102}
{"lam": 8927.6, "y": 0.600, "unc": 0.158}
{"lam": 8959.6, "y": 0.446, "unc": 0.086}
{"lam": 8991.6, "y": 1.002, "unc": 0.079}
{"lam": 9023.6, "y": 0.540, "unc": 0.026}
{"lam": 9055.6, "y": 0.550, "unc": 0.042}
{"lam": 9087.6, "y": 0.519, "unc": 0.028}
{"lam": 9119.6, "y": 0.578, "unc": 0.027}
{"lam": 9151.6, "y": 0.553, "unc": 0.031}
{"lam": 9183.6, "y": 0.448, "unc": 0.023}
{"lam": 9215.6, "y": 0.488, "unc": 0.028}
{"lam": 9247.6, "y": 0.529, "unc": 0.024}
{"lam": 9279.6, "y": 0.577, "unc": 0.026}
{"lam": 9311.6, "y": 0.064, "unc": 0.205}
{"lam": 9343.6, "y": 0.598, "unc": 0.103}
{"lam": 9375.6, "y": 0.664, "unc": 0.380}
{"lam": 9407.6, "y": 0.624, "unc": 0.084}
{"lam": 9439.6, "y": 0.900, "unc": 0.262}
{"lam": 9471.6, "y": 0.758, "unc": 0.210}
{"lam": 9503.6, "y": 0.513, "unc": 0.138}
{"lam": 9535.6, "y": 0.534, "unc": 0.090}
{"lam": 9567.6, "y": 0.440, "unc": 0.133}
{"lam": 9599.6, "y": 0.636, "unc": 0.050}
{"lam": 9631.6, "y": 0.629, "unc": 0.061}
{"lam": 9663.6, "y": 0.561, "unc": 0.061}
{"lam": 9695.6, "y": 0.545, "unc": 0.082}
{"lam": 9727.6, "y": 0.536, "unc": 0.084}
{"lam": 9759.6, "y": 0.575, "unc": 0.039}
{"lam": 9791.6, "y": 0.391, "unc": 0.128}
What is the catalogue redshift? 0.776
